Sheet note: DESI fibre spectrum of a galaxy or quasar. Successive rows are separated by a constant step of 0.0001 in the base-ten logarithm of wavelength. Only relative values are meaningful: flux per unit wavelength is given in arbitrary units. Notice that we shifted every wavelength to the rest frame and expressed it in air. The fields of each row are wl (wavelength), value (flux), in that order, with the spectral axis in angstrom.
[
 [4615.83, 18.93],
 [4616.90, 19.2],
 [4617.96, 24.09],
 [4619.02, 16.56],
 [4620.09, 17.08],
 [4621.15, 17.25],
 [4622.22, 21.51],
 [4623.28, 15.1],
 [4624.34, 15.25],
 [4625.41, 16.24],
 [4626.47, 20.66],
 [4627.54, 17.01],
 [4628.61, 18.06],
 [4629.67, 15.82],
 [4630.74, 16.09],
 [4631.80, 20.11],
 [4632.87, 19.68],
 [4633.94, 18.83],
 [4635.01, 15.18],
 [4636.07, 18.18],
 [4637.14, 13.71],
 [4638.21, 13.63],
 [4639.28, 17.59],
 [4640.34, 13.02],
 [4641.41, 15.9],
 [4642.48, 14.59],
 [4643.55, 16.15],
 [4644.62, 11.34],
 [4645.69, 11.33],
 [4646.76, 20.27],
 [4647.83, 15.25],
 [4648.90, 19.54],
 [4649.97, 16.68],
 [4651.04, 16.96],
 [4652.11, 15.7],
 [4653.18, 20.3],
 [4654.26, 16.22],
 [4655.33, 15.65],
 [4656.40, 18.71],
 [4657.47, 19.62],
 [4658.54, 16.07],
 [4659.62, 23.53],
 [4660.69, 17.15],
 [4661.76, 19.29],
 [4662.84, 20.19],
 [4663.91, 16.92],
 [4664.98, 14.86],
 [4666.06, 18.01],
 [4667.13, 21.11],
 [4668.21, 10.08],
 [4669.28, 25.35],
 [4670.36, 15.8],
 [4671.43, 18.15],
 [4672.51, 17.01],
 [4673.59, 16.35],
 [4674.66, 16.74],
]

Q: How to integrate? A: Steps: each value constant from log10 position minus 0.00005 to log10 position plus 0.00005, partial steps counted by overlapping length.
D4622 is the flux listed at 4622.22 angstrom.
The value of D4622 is 21.51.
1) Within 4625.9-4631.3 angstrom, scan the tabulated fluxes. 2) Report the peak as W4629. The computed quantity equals 20.66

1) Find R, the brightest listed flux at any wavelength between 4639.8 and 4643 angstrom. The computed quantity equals 15.9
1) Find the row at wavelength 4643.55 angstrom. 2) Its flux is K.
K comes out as 16.15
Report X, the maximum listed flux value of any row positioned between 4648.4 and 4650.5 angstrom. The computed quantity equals 19.54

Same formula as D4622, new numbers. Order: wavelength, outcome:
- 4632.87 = 19.68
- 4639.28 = 17.59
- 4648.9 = 19.54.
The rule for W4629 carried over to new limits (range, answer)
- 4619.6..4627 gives 21.51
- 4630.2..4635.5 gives 20.11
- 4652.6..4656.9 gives 20.3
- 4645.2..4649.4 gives 20.27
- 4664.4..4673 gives 25.35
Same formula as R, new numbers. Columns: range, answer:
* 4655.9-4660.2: 23.53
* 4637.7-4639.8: 17.59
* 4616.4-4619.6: 24.09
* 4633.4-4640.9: 18.83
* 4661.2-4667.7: 21.11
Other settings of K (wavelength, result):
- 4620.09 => 17.08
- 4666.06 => 18.01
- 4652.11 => 15.7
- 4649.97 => 16.68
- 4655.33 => 15.65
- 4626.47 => 20.66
